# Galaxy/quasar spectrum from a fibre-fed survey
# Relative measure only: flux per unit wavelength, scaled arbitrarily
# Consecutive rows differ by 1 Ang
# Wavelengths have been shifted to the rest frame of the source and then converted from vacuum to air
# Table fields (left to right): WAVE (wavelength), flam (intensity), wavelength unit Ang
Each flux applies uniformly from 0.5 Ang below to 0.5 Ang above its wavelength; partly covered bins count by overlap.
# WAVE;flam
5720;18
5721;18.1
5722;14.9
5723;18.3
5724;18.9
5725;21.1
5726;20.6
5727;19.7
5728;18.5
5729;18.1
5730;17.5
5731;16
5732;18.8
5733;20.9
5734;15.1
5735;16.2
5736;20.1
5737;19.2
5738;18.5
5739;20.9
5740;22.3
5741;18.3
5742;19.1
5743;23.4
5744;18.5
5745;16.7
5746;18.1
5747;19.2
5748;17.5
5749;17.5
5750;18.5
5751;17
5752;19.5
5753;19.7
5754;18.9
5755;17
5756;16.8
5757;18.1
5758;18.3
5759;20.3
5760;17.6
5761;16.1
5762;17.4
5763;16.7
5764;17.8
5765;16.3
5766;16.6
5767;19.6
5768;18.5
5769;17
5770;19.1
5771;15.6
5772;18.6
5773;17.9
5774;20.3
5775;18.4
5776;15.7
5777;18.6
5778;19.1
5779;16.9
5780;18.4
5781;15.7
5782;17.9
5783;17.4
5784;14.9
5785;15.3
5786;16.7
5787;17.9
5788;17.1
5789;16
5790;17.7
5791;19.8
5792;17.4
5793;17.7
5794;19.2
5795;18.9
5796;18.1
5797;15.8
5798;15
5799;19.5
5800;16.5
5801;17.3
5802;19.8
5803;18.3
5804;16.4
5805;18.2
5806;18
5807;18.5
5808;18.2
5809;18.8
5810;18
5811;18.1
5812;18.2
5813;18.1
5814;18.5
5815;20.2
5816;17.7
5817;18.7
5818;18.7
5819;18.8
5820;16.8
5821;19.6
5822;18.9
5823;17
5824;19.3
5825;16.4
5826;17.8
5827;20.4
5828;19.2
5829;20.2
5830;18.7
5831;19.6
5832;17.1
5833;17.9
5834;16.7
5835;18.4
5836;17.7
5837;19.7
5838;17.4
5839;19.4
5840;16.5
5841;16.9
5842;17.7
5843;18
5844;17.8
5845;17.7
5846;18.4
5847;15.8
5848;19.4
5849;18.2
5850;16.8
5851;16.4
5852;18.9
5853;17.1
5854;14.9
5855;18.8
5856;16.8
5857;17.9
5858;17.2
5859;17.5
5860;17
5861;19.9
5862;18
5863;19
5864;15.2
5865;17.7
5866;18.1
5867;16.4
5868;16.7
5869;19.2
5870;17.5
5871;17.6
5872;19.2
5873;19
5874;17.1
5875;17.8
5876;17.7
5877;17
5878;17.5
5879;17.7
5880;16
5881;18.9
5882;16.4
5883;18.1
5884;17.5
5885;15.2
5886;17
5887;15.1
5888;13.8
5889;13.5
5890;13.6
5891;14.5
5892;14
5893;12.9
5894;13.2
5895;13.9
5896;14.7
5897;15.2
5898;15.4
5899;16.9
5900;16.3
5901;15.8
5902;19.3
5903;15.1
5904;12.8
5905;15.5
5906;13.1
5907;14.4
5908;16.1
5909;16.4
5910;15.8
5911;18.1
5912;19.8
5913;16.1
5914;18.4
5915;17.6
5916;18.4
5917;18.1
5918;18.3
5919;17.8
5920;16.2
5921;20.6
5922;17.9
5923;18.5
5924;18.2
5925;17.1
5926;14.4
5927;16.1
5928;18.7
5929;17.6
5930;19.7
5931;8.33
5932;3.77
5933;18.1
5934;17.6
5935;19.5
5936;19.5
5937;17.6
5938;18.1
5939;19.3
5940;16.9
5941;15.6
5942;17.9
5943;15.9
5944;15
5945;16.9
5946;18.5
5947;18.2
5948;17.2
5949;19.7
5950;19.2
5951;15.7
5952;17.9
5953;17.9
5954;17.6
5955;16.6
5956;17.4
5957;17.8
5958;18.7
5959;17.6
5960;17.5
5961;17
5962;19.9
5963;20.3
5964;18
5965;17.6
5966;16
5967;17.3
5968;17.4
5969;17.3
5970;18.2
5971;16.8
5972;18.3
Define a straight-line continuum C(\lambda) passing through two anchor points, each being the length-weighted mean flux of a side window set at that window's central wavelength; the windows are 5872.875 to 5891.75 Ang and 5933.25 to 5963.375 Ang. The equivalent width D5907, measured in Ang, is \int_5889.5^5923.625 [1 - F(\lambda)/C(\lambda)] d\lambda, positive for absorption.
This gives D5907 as 1.49 Ang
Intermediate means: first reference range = 16.4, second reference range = 17.8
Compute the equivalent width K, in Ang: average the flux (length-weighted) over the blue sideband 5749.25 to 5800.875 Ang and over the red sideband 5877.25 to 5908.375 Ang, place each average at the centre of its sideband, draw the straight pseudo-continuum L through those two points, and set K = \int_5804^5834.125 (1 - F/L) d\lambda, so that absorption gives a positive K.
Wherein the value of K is -2.79 Ang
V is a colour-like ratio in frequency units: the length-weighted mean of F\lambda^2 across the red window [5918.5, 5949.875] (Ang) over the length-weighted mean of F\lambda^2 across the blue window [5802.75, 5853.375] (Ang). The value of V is 0.97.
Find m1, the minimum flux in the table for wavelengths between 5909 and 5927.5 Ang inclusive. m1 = 14.4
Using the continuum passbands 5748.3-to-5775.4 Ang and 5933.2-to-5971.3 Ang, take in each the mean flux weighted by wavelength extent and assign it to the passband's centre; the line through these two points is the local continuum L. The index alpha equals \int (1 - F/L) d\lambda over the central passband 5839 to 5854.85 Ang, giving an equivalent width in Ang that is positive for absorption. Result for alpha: 0.3 Ang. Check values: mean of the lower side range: 18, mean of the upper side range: 17.7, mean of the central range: 17.5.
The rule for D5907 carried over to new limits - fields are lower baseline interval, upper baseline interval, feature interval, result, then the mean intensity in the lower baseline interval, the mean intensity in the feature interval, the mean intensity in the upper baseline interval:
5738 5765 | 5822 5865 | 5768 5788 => 0.9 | 18.5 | 17.5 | 17.9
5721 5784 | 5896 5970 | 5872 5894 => 1.5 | 18.2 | 16.2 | 17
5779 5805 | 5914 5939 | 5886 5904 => 2.4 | 17.4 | 14.9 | 17.1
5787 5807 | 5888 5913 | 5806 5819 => -0.8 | 17.7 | 18.5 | 15.2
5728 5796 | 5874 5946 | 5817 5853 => -1.9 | 18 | 18.1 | 16.4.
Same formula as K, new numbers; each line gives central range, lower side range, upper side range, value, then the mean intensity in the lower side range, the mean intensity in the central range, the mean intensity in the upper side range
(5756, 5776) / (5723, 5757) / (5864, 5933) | 0.6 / 18.7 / 17.8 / 16.4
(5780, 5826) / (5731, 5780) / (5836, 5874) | 0.5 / 18.3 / 17.8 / 17.7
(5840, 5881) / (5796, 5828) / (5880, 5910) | -2.7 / 18.1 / 17.6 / 15.3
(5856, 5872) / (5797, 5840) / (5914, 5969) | 0.2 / 18.2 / 17.7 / 17.3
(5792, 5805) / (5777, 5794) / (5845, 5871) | -0.3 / 17.3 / 17.7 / 17.6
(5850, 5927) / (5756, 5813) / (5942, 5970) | 4.0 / 17.7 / 16.7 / 17.6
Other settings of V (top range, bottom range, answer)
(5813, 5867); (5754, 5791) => 1.05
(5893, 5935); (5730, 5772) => 0.94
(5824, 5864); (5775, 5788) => 1.07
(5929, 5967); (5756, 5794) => 1.04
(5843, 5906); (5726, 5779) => 0.95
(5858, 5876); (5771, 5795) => 1.04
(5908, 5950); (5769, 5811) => 1.02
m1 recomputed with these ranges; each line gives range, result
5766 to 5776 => 15.6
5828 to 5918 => 12.8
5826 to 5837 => 16.7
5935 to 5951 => 15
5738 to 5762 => 16.1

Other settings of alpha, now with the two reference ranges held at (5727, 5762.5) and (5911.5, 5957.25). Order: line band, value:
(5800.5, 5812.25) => -0.1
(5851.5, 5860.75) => 0.2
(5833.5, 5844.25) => 0.0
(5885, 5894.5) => 1.8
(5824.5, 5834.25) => -0.3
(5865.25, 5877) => -0.1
